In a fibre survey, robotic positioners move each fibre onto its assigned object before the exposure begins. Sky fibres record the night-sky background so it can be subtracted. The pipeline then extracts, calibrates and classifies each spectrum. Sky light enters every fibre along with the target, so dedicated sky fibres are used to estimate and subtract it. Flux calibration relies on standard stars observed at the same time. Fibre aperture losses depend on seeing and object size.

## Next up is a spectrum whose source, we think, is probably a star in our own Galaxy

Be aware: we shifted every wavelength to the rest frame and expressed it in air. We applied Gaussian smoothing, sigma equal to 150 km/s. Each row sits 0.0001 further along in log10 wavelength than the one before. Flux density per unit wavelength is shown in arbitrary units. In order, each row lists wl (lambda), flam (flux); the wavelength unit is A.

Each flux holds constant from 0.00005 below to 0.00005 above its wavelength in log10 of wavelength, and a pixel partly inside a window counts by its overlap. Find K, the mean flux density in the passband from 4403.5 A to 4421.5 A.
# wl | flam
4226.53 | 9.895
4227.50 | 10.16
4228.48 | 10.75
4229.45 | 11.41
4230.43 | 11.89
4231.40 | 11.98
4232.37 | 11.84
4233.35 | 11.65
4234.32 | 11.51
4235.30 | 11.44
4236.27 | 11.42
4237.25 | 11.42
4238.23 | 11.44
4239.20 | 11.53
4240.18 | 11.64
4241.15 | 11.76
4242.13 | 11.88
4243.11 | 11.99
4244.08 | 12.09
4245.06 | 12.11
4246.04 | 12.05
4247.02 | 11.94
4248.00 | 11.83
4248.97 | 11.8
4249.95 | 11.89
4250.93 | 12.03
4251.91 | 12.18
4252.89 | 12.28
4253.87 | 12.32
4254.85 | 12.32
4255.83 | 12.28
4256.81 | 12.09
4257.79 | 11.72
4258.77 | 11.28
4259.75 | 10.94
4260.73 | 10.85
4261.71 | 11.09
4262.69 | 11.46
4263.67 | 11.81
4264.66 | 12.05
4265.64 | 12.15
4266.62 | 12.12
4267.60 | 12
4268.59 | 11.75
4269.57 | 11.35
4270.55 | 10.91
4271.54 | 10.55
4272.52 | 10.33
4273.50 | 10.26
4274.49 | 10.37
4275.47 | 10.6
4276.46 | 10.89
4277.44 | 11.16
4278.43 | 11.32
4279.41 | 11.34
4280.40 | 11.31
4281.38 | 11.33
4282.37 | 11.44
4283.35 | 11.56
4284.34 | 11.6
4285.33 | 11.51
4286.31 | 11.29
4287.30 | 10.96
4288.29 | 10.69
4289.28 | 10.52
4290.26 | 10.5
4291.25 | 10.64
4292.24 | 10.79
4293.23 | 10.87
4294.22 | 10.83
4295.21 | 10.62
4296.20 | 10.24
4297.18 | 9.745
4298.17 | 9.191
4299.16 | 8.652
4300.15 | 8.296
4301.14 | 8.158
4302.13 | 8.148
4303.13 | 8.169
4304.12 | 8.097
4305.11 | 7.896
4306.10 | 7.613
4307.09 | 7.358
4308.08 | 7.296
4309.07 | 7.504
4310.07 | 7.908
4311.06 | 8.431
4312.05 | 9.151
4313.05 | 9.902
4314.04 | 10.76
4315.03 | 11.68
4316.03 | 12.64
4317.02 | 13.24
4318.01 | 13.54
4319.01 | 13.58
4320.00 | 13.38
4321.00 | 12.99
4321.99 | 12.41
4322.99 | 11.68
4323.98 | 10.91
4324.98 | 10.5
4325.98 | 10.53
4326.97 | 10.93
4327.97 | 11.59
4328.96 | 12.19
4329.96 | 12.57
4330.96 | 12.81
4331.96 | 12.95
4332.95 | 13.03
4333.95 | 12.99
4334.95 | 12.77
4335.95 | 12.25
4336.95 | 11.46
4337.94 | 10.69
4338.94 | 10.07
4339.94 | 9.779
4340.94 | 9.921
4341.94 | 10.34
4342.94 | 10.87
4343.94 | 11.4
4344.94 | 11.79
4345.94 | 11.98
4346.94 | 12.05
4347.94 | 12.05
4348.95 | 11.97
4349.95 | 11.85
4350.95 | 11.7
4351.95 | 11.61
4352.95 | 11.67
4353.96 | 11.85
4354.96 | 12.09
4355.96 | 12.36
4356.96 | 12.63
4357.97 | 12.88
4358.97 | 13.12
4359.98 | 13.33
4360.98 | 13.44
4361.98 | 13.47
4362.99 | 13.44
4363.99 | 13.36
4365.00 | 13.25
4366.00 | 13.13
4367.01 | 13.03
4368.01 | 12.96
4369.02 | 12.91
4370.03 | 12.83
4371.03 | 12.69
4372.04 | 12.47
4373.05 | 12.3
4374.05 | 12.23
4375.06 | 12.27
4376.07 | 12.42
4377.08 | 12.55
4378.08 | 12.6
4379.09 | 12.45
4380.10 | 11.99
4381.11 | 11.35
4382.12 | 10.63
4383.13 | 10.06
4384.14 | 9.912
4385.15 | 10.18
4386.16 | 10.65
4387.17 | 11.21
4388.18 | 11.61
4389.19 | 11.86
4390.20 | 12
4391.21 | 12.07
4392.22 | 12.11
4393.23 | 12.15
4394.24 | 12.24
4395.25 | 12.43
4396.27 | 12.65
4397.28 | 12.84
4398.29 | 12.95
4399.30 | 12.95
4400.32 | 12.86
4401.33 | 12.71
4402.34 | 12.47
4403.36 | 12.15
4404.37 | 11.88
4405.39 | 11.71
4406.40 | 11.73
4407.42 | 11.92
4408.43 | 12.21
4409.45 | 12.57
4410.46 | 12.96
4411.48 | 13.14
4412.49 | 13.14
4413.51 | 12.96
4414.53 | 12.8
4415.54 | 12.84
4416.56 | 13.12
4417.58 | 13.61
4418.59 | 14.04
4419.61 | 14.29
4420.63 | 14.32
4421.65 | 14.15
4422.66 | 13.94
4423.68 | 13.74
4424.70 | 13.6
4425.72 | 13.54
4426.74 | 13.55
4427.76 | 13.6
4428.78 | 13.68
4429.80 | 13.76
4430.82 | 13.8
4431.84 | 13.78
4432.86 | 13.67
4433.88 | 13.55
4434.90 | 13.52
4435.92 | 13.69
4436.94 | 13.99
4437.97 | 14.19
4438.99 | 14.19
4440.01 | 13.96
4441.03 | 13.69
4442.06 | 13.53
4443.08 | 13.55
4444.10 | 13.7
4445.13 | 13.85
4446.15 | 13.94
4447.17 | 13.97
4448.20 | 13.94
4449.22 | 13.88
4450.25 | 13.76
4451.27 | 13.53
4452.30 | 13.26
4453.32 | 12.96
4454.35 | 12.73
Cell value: 12.9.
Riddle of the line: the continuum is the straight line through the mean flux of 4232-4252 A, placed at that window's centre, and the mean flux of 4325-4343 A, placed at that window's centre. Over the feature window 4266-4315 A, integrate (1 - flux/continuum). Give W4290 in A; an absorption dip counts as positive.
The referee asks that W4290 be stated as 6.5 A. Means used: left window 11.8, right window 11.5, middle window 10.1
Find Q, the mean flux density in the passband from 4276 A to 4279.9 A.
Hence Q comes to 11.2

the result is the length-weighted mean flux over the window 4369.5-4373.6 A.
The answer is 12.6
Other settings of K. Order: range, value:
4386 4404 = 12.2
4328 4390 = 12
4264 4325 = 10.6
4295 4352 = 10.8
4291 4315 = 9.05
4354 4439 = 12.7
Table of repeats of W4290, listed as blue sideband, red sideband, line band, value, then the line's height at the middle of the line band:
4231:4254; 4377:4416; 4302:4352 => 4.15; 12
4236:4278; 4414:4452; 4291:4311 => 5.35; 12.1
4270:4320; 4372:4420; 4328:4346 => -0.92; 11.1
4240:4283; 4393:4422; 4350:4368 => -0.45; 12.4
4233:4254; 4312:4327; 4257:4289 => 1.56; 11.8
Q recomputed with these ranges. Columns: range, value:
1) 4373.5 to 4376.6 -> 12.3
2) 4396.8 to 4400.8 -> 12.9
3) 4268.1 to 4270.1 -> 11.6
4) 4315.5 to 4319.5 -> 13.2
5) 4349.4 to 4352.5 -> 11.8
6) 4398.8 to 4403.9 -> 12.6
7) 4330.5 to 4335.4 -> 12.9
